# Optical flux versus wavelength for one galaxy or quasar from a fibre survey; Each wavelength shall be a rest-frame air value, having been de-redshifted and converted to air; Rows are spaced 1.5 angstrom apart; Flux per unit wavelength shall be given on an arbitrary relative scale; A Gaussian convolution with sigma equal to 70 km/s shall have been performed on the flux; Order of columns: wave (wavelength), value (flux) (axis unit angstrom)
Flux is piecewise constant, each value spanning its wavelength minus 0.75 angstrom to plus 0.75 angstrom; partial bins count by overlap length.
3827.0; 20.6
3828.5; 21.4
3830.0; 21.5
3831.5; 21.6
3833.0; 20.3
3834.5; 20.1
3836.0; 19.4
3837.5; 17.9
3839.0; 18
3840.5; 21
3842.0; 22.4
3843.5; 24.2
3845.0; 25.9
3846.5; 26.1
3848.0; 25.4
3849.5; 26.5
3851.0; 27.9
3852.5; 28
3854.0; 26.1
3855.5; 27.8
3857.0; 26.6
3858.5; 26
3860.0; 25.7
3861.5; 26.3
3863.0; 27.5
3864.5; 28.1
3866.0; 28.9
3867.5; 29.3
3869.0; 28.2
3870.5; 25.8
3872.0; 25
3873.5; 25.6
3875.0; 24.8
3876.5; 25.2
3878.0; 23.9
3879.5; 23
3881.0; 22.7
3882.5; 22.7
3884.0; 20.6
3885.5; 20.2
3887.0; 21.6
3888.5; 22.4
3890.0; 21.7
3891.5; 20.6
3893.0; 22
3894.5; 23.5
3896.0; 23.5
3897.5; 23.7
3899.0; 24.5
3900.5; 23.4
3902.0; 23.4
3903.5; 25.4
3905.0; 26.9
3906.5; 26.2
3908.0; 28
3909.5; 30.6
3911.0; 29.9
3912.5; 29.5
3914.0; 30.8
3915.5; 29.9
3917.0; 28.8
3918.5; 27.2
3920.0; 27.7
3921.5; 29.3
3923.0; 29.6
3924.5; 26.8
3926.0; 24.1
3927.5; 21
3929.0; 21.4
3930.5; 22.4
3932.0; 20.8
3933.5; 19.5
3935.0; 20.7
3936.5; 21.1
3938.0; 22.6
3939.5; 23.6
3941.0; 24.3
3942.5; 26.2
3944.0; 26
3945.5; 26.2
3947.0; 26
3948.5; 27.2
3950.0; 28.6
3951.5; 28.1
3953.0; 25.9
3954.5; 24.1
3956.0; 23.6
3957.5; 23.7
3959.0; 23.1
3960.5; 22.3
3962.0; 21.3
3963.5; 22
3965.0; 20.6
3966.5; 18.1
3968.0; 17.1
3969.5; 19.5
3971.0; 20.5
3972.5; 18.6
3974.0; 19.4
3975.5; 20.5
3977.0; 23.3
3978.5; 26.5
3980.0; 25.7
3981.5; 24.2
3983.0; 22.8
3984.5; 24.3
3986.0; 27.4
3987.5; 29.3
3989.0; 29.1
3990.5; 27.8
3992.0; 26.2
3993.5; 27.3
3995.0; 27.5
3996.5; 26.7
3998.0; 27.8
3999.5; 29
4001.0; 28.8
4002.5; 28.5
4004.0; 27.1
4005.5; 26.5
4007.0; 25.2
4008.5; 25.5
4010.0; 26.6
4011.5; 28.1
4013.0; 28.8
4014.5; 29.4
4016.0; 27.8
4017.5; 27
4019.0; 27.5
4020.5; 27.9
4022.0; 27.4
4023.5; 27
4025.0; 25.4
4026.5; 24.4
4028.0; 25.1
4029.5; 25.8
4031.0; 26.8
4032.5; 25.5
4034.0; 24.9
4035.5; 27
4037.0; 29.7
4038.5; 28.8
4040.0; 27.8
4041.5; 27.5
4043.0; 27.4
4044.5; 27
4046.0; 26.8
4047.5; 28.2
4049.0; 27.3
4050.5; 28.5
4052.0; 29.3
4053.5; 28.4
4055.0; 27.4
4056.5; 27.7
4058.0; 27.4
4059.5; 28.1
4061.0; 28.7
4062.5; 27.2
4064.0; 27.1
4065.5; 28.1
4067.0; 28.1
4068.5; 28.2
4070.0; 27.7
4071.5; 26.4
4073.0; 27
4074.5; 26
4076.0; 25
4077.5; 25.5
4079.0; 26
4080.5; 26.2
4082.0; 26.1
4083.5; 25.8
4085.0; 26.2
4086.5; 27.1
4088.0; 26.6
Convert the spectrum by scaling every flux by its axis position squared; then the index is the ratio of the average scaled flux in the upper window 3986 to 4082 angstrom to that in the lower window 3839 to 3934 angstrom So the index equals 1.16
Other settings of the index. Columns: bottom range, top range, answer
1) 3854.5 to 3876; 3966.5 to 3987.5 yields 0.88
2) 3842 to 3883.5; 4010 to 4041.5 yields 1.13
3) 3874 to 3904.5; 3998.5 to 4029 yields 1.26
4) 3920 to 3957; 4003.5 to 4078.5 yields 1.16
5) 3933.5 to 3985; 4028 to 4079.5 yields 1.24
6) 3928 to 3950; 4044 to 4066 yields 1.25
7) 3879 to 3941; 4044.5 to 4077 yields 1.21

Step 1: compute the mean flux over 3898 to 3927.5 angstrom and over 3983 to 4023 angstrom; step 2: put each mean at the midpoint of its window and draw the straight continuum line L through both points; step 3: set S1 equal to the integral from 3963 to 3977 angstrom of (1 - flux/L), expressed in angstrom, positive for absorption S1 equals 3.9 angstrom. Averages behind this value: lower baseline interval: 27.3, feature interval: 19.7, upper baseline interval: 27.4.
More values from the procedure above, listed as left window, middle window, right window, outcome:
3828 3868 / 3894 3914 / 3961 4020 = -1.3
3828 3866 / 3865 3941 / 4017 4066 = 0.8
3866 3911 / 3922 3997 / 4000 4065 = 5.7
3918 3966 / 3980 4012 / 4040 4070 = -1.2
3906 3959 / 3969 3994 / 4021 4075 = 2.0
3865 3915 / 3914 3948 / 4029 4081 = 0.8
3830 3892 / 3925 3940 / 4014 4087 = 2.1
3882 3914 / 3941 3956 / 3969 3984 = -2.1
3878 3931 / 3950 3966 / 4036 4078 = 1.4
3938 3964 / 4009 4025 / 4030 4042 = -0.6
